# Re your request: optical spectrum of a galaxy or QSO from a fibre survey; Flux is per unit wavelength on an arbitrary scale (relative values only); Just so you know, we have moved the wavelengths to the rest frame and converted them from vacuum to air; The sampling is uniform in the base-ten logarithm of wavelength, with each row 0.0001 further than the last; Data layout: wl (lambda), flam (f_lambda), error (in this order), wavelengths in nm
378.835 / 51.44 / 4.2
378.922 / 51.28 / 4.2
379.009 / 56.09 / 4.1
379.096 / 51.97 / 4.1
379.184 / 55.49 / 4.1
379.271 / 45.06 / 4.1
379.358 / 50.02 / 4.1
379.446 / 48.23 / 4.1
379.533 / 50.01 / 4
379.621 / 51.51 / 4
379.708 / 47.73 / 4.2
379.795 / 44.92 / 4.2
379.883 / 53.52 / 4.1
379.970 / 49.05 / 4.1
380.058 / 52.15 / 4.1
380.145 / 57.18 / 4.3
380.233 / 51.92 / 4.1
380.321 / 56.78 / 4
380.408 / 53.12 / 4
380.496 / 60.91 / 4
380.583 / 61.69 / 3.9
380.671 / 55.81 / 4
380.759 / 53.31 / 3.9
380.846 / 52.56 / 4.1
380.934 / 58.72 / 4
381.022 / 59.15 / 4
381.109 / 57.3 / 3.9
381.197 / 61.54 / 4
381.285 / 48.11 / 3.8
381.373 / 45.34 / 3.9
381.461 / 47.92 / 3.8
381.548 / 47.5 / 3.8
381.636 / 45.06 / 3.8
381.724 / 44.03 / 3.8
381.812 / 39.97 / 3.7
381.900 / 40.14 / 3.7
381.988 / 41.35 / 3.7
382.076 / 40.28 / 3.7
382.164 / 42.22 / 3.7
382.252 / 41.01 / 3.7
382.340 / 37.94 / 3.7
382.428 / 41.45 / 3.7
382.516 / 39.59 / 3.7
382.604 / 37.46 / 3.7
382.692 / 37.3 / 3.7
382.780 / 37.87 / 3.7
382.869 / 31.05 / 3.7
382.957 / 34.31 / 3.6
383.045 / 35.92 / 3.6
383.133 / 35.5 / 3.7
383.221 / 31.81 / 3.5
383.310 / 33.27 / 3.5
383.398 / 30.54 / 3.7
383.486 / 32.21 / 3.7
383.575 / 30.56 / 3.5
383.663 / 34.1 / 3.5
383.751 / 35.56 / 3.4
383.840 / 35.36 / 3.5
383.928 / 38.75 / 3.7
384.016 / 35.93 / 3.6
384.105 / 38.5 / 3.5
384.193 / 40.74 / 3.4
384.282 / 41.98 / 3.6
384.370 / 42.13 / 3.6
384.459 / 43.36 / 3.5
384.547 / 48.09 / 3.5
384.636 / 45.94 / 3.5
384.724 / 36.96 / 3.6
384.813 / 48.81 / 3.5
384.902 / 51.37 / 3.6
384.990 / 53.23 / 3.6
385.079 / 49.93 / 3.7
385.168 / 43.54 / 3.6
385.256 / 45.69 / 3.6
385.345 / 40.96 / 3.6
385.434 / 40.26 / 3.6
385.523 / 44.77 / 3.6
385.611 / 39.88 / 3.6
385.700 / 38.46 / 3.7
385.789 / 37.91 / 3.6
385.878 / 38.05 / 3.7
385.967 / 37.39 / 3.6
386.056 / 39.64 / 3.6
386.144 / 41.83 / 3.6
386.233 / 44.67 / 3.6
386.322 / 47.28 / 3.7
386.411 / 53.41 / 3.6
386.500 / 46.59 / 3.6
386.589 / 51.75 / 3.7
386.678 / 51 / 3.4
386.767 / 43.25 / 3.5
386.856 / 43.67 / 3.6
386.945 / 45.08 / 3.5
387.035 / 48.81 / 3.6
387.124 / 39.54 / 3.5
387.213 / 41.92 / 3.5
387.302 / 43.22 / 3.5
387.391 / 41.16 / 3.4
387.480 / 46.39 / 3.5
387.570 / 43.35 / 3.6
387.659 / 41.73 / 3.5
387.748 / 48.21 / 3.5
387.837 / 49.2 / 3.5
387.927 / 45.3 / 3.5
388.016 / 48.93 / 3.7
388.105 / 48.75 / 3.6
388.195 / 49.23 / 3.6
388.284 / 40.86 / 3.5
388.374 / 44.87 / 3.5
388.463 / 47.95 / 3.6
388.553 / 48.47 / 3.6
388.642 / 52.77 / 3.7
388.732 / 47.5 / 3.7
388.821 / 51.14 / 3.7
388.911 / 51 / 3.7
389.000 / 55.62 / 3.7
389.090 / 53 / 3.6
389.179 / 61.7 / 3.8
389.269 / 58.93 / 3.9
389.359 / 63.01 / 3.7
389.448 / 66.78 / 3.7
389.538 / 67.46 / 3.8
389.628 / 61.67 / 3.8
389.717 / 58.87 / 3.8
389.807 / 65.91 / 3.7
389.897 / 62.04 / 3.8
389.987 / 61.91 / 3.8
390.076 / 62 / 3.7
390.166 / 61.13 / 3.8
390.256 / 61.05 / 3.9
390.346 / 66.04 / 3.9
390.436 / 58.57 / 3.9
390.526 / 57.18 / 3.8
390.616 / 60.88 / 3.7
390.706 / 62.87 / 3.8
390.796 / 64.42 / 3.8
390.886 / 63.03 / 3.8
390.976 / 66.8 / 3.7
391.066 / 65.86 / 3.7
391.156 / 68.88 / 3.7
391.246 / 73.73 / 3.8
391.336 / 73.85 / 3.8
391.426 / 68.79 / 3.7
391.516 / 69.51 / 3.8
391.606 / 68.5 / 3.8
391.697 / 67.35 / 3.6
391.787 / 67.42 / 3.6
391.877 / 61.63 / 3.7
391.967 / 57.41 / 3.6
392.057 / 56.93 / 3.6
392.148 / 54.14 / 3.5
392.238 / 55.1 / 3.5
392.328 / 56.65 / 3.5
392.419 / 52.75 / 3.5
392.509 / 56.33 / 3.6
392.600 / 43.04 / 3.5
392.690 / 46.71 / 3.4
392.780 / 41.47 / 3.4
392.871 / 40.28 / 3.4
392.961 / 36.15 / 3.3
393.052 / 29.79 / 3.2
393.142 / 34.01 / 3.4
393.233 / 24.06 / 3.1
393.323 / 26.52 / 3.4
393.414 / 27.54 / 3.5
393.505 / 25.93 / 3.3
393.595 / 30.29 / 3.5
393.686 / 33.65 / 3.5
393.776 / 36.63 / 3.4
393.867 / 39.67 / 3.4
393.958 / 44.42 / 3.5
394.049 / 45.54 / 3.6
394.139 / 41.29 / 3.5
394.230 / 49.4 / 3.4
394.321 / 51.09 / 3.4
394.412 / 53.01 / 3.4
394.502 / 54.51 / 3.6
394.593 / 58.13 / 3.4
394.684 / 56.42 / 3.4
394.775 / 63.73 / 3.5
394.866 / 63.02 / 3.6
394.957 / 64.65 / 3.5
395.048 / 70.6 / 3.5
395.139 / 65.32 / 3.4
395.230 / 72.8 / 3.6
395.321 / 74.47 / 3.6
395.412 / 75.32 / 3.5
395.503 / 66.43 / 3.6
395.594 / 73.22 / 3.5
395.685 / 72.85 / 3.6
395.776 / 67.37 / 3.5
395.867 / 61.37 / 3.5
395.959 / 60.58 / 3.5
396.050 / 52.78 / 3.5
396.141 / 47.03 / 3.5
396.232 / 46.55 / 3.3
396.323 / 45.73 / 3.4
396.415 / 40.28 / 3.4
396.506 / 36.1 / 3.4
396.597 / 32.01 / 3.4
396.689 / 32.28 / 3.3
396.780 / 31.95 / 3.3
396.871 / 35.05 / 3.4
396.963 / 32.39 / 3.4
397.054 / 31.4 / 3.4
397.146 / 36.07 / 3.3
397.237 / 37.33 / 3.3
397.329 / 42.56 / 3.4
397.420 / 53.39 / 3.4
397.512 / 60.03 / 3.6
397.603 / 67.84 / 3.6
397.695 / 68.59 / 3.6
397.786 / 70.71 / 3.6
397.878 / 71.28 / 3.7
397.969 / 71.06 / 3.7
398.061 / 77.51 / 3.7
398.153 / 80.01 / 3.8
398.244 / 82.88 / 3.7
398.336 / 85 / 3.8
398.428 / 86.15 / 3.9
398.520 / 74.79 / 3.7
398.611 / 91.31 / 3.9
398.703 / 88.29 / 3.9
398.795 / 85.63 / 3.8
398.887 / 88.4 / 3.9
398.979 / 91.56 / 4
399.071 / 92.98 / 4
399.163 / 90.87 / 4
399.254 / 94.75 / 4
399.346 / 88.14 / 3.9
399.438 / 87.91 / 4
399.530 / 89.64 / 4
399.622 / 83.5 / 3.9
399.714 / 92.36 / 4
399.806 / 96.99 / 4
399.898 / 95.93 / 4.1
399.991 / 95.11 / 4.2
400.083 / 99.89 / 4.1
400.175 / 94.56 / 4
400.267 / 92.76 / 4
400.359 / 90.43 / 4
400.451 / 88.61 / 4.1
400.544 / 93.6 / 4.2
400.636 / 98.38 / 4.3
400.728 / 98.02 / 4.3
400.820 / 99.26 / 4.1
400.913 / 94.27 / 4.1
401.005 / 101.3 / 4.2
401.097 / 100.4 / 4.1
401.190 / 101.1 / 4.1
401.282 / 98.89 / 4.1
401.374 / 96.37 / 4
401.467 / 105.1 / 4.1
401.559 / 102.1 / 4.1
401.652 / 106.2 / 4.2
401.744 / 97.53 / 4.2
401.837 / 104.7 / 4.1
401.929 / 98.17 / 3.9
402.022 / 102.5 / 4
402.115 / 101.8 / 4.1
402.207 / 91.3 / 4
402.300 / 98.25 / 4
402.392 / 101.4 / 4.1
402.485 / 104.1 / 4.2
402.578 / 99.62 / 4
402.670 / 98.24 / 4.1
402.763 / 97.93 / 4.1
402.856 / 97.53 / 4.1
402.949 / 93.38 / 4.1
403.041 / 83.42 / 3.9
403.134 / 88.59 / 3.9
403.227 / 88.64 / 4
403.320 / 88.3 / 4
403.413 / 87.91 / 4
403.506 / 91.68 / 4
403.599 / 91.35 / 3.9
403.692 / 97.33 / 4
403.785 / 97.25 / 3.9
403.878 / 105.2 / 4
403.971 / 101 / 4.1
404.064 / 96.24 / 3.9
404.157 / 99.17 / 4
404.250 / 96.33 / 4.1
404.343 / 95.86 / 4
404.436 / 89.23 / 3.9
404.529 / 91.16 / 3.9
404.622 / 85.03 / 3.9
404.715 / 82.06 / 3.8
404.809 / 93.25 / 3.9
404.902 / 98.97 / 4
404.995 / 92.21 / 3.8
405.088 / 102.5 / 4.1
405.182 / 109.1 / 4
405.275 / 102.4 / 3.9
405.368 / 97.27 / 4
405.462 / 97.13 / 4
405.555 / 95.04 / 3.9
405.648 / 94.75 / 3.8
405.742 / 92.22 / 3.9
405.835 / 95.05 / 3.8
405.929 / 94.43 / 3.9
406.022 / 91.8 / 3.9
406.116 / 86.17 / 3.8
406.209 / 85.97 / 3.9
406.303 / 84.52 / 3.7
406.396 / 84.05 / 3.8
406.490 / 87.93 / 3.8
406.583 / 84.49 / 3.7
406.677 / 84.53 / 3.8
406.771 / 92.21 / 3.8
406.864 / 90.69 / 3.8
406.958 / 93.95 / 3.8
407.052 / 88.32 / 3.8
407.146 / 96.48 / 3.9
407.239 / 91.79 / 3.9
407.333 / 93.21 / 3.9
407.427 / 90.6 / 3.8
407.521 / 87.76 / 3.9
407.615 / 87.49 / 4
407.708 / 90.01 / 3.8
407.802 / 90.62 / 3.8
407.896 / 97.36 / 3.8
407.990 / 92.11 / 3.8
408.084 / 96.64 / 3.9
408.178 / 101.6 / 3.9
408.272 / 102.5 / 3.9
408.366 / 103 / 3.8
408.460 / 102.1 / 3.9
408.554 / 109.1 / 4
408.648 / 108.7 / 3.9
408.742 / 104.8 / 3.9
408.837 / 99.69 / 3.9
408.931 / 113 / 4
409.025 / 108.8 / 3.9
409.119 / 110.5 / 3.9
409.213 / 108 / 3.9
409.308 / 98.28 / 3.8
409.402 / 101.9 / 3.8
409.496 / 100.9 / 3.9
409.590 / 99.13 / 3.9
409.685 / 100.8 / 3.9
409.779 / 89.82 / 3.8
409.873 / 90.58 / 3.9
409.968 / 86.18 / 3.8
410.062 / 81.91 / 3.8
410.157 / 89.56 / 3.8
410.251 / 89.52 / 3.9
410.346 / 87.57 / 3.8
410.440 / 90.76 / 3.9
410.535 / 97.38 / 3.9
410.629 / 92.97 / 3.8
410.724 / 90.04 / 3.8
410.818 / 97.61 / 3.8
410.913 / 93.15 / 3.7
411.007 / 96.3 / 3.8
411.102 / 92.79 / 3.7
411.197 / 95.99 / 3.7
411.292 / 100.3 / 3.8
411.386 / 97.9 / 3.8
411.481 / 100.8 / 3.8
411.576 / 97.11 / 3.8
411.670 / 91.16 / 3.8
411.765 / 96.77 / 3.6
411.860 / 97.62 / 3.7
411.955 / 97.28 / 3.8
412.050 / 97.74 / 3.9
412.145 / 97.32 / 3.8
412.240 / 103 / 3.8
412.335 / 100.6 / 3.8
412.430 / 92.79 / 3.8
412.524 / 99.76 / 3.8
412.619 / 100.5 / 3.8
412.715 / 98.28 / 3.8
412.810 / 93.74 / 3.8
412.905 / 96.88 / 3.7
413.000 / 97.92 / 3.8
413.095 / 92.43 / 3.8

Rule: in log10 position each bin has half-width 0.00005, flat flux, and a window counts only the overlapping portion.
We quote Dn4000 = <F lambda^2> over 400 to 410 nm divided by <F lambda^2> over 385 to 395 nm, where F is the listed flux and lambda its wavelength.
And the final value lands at 2.04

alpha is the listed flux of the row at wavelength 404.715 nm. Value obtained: 82.06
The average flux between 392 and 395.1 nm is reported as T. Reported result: 46.1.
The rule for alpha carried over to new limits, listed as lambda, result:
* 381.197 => 61.54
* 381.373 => 45.34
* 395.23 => 72.8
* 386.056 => 39.64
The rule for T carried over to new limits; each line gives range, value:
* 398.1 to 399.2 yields 86.4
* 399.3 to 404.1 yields 96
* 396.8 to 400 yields 74.2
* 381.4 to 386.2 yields 40.1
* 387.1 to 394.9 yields 52.5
